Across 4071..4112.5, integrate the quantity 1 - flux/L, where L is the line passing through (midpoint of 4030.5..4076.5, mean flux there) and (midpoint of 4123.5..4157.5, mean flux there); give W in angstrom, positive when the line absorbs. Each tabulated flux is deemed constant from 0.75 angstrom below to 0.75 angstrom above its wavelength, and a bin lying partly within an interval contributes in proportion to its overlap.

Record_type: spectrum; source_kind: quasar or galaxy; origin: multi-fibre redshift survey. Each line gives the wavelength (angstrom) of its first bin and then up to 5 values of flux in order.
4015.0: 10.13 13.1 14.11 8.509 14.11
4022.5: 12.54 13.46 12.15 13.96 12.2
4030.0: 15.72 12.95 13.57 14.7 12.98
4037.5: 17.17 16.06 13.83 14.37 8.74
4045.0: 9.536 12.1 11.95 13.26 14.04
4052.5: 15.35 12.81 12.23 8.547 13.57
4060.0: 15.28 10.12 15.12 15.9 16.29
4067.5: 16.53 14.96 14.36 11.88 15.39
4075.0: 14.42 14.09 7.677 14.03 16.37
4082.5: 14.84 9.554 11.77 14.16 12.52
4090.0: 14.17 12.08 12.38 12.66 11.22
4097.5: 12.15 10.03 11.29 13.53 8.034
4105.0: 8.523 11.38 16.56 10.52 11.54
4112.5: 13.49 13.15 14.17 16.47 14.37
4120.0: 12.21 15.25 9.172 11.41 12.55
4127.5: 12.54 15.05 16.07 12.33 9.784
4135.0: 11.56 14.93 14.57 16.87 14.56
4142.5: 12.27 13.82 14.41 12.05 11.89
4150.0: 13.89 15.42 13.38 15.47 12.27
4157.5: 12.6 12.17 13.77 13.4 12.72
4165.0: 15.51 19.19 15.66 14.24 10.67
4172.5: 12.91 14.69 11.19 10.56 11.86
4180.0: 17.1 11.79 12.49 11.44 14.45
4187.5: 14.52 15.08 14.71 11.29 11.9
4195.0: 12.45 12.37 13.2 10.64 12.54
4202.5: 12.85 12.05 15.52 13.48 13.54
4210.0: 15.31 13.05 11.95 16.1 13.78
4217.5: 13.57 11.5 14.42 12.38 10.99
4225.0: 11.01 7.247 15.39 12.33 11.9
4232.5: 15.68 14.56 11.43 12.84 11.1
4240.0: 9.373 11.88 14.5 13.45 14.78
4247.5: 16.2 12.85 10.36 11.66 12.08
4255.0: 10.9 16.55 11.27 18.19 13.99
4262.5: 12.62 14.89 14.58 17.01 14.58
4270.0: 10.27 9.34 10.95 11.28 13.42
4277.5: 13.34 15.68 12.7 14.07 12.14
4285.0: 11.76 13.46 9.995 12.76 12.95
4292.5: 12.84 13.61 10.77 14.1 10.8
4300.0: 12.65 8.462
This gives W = 3.6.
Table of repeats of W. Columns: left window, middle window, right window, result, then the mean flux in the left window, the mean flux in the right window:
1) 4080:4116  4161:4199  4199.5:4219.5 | -0.83 angstrom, 12.3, 13.4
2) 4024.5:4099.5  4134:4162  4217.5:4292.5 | -1.19 angstrom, 13.2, 12.8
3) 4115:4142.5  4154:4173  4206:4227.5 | -0.94 angstrom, 13.5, 12.8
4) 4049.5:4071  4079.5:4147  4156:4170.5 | 5.67 angstrom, 13.9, 14.2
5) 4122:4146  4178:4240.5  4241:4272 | 2.25 angstrom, 13.3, 13.5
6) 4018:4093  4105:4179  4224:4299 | -1.41 angstrom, 13.3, 12.8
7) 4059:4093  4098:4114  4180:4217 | 2.35 angstrom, 13.7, 13.3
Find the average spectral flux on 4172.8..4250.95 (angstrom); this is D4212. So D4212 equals 12.9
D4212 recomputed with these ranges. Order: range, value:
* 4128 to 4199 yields 13.5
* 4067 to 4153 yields 13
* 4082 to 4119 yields 12.4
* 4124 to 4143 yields 13.5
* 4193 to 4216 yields 13.2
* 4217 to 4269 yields 13.1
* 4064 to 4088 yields 13.9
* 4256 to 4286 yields 13.4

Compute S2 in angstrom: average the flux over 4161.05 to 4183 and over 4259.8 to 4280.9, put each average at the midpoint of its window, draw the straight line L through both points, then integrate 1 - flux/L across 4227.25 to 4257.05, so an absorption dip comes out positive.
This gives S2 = 0.96 angstrom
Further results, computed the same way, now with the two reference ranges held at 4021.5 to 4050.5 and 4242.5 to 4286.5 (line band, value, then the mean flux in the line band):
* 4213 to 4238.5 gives 1.02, 12.7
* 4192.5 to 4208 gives 0.68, 12.7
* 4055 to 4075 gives -0.99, 13.9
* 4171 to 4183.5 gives 0.53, 12.7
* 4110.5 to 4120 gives -0.39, 13.8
